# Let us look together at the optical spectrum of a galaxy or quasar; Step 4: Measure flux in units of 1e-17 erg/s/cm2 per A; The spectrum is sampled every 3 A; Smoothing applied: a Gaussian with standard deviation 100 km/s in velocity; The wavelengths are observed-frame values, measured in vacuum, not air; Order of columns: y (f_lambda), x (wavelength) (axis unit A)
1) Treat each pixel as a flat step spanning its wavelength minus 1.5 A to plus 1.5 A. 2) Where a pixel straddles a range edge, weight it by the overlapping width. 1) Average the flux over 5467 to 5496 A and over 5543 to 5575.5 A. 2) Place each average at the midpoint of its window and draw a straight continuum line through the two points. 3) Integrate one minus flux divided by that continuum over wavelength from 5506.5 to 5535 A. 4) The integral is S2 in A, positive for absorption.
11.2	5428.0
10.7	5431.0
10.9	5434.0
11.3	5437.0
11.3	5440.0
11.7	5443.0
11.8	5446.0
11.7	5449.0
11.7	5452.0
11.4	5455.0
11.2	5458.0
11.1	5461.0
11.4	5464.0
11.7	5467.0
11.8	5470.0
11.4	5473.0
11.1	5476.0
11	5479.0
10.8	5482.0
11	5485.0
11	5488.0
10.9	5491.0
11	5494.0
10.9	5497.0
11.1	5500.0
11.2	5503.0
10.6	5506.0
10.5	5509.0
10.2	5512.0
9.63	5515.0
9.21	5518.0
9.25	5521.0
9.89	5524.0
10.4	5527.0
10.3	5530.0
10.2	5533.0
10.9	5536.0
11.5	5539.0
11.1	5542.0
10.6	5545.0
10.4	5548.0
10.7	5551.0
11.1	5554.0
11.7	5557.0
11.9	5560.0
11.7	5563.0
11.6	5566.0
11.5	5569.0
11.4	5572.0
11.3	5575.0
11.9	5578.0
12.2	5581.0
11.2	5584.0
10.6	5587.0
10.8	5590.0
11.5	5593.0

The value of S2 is 3.1 A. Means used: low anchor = 11.1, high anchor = 11.3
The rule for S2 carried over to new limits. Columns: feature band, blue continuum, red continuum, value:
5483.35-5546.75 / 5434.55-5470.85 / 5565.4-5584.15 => 5.5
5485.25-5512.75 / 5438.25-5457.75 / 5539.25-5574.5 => 1.4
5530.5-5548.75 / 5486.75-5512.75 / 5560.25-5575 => 0.8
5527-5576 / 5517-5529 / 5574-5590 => -2.6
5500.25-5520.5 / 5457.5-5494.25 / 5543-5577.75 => 1.8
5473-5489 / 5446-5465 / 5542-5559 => 0.4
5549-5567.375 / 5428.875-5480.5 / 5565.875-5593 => -0.1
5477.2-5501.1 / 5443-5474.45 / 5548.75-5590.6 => 1.1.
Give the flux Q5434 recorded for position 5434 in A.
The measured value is 10.9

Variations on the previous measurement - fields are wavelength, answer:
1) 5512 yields 10.2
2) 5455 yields 11.4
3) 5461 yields 11.1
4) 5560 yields 11.9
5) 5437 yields 11.3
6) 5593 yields 11.5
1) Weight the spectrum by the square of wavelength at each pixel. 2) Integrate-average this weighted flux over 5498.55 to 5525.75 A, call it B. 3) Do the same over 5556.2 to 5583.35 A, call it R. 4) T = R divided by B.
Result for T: 1.17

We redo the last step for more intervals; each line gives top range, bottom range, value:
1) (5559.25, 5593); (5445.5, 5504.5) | 1.06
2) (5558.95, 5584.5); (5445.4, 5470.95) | 1.05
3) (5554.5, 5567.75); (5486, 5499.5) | 1.09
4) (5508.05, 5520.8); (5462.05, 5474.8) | 0.86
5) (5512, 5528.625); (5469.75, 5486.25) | 0.89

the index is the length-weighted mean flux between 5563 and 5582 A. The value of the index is 11.6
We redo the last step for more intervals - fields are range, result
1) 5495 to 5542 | 10.4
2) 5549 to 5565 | 11.4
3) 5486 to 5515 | 10.8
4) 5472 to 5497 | 11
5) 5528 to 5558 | 10.8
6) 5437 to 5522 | 11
